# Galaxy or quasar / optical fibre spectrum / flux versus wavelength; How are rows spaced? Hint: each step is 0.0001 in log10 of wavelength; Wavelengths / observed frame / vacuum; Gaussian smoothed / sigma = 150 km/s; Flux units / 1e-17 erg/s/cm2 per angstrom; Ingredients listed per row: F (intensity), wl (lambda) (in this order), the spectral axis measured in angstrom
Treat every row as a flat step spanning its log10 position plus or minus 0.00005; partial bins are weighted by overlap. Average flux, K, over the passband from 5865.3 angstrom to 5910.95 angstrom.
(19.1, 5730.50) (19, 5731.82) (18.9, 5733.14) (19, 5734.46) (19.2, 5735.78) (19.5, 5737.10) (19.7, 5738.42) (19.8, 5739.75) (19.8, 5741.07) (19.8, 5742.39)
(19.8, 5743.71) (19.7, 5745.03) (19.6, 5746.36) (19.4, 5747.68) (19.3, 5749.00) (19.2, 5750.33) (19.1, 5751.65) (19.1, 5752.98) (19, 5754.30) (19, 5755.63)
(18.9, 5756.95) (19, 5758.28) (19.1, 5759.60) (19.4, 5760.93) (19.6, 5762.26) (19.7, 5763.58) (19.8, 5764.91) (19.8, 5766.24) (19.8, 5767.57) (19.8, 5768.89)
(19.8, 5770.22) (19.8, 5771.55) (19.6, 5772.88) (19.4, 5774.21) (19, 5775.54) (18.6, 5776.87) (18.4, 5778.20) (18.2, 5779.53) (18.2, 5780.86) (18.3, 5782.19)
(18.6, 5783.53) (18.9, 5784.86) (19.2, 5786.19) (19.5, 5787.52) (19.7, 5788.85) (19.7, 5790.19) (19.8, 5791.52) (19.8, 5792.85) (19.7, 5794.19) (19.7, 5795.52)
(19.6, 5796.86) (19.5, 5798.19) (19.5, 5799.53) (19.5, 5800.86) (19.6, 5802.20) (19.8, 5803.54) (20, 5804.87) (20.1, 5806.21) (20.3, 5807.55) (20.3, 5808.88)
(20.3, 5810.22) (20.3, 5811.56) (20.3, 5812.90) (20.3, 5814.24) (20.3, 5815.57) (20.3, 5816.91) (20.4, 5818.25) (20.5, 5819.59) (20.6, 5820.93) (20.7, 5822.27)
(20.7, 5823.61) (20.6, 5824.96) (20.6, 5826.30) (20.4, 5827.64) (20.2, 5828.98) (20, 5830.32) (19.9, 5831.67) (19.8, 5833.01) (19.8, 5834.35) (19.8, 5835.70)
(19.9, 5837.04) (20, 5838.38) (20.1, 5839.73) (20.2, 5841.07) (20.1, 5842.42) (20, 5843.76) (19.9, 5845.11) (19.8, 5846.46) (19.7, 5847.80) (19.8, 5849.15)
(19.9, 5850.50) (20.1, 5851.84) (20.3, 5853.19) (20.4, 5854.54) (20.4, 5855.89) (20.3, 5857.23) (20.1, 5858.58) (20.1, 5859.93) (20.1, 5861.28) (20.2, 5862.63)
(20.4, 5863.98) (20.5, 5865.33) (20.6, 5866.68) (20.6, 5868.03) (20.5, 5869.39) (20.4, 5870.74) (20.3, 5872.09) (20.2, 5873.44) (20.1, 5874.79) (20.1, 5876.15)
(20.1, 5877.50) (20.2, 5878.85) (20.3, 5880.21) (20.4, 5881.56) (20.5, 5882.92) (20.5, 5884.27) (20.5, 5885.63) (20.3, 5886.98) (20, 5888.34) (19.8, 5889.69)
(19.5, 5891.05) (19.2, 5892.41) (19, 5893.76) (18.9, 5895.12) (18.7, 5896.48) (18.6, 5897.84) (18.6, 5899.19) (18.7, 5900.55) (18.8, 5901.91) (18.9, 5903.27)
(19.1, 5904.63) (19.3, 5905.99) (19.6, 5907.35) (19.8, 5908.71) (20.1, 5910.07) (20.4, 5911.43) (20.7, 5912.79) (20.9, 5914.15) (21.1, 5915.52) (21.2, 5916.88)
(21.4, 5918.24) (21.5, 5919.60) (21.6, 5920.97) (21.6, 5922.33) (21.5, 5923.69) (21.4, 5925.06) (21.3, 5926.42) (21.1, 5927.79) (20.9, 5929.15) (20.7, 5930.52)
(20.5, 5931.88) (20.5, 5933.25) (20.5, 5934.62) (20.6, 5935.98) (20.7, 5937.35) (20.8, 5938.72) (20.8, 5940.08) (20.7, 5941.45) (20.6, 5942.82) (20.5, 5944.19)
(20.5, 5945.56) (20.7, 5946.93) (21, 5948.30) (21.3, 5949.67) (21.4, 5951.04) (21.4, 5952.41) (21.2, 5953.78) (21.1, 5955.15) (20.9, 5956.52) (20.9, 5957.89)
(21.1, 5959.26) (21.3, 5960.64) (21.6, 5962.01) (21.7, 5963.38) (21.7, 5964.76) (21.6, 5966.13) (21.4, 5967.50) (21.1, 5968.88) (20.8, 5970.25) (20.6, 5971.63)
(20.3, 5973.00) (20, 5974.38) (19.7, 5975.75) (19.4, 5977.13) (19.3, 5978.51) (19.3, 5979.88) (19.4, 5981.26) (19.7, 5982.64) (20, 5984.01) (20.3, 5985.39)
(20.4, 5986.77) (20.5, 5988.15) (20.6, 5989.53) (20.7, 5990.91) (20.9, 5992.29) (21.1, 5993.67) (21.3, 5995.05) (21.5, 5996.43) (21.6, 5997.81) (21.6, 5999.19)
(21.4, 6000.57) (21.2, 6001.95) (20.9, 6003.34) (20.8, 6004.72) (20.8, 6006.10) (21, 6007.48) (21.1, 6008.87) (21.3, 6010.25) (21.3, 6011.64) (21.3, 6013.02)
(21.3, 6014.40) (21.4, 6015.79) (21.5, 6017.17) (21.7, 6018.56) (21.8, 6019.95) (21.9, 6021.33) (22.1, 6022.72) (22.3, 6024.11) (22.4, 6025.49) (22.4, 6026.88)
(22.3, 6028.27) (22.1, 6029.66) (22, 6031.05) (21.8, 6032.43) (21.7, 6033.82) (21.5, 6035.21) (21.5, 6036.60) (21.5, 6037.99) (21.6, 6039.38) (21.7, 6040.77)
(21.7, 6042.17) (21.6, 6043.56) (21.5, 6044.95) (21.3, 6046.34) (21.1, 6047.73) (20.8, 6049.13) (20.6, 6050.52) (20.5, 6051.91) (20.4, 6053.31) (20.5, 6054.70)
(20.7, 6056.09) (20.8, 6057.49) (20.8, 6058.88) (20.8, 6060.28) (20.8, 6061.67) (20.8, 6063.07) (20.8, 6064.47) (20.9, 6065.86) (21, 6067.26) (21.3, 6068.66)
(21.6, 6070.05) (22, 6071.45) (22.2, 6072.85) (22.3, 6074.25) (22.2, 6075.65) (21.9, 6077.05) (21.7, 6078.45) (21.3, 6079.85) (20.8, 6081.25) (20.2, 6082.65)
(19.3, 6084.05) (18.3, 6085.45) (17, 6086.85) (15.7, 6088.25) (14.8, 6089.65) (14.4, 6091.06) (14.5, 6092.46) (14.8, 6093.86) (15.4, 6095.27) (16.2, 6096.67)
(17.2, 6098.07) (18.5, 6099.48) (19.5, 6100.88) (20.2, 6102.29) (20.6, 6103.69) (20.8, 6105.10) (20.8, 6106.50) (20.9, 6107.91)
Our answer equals 19.8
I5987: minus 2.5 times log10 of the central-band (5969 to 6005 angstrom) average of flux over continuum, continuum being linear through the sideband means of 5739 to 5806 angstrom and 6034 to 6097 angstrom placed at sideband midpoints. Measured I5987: -0.03 mag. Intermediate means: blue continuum 19.4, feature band 20.5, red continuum 20.1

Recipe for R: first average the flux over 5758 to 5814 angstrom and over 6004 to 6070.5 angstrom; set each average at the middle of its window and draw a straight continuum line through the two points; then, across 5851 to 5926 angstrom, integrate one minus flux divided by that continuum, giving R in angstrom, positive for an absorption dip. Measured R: 0.4 angstrom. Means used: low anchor 19.5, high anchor 21.3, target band 20.2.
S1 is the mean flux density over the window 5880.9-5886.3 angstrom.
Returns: 20.5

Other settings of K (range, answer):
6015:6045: 21.8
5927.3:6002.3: 20.8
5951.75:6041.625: 21.1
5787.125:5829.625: 20.1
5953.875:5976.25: 21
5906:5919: 20.5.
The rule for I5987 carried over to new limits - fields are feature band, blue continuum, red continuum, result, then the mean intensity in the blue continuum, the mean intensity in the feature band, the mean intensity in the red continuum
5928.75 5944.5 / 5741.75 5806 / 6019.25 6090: -0.02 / 19.4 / 20.6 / 21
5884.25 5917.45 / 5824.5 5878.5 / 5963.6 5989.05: 0.03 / 20.2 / 19.7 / 20.3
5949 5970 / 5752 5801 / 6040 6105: -0.09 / 19.3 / 21.3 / 19.9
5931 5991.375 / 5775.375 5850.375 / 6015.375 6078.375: 0.01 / 19.8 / 20.7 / 21.5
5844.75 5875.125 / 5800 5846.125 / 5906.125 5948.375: 0.01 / 20.2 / 20.2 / 20.8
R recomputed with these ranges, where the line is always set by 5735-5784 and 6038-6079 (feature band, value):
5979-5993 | 0.4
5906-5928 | -0.6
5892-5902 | 0.7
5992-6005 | -0.3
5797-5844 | -1.1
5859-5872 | -0.3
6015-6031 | -0.7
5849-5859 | -0.1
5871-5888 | -0.2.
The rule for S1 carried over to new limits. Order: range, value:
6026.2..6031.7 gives 22.2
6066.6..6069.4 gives 21.2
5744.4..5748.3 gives 19.5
